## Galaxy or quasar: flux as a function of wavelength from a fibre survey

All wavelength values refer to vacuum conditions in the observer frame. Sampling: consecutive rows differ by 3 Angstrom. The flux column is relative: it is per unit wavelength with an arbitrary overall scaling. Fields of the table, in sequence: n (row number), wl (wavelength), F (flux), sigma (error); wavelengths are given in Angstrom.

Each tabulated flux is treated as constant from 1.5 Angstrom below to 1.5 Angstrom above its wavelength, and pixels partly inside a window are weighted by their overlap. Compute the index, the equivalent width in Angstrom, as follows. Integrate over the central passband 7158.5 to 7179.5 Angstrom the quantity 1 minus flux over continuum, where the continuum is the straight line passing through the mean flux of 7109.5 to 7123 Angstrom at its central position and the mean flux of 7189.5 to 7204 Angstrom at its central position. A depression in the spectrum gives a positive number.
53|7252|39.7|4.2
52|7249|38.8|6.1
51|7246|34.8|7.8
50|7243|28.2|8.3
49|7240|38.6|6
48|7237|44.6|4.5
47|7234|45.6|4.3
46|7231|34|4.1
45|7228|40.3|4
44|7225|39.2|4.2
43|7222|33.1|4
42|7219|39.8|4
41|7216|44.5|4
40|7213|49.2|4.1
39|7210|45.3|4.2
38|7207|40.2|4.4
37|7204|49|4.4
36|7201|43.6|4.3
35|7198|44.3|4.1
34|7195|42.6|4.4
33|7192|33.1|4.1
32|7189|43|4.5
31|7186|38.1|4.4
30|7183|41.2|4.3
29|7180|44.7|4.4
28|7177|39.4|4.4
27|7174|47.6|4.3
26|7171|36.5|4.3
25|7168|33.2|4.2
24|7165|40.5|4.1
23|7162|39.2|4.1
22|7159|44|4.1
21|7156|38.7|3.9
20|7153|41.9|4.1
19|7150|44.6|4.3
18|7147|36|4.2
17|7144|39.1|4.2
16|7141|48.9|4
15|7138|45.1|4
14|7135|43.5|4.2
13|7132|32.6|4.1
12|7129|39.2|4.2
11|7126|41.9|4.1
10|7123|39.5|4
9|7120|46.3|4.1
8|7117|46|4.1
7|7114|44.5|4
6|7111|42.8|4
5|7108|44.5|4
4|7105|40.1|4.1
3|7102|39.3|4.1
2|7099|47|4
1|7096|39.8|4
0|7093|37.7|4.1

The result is 1.3 Angstrom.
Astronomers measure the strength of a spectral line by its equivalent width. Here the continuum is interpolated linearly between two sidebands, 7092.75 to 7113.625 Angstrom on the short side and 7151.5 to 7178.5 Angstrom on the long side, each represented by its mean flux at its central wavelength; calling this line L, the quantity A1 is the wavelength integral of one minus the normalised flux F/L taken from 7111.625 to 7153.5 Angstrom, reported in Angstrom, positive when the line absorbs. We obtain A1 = -1.02 Angstrom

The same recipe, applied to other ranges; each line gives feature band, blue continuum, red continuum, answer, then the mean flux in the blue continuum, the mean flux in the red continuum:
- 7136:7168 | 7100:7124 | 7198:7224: 1.21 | 43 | 43.1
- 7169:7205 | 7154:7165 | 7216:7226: -1.90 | 40.7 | 38.3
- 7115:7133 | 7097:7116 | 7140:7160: 0.53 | 43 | 41.7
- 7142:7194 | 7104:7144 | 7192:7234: 2.48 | 42.6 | 41.7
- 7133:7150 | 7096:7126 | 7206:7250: -0.08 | 43.1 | 39.8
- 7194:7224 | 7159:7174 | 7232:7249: -3.50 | 39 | 38.3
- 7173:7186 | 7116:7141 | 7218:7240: -0.54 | 42.1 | 39.4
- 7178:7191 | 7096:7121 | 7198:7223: 0.62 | 43.5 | 43.4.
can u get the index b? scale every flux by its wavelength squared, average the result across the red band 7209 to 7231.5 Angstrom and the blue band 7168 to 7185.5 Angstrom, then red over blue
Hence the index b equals 1.0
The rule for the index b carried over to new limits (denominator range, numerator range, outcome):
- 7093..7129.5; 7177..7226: 1.01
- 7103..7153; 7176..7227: 1.01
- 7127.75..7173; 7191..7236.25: 1.05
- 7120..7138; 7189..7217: 1.10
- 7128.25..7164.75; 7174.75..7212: 1.04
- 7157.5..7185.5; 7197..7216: 1.12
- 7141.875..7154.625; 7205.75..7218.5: 1.11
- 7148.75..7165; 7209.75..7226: 1.02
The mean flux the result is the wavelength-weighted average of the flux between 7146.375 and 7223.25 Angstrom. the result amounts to 41.4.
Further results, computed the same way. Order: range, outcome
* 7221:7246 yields 37.9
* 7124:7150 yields 41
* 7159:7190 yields 40.5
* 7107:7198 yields 41.3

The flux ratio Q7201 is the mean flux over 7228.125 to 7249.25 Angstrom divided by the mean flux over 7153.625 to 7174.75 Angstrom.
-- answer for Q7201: 0.95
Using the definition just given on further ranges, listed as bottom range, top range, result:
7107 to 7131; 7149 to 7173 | 0.93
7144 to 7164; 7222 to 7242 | 0.97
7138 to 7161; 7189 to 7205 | 1.01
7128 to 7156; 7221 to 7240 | 0.96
